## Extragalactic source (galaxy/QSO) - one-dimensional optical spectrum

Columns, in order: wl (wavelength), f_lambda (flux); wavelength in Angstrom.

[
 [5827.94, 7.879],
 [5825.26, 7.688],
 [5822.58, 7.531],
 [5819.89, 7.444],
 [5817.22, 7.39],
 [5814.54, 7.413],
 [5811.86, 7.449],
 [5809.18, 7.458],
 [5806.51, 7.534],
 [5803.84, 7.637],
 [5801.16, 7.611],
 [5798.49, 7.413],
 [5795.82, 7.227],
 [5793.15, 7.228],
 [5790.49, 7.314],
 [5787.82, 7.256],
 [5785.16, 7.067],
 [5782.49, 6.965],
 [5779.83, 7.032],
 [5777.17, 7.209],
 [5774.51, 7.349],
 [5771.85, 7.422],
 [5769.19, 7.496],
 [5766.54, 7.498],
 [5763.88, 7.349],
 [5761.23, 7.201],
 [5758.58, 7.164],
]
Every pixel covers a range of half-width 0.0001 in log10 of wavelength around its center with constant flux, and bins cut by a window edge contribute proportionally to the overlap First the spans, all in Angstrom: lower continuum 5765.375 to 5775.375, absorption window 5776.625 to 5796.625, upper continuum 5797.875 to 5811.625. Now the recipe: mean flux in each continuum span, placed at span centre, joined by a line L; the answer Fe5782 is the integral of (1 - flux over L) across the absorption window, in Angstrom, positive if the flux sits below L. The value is 0.9 Angstrom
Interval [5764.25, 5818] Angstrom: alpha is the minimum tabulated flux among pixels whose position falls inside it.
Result 6.965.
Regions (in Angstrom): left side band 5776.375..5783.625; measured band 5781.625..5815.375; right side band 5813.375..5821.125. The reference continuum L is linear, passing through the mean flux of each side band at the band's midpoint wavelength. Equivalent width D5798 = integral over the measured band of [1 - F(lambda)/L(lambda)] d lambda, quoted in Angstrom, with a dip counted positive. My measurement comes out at -0.5 Angstrom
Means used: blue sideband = 7.06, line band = 7.36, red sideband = 7.42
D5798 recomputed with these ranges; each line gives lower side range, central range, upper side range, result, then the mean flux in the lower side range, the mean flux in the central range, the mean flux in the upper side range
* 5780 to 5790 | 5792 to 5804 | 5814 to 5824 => -0.3 Angstrom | 7.1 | 7.4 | 7.45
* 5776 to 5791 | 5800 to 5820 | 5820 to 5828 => -0.1 Angstrom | 7.13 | 7.49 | 7.63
